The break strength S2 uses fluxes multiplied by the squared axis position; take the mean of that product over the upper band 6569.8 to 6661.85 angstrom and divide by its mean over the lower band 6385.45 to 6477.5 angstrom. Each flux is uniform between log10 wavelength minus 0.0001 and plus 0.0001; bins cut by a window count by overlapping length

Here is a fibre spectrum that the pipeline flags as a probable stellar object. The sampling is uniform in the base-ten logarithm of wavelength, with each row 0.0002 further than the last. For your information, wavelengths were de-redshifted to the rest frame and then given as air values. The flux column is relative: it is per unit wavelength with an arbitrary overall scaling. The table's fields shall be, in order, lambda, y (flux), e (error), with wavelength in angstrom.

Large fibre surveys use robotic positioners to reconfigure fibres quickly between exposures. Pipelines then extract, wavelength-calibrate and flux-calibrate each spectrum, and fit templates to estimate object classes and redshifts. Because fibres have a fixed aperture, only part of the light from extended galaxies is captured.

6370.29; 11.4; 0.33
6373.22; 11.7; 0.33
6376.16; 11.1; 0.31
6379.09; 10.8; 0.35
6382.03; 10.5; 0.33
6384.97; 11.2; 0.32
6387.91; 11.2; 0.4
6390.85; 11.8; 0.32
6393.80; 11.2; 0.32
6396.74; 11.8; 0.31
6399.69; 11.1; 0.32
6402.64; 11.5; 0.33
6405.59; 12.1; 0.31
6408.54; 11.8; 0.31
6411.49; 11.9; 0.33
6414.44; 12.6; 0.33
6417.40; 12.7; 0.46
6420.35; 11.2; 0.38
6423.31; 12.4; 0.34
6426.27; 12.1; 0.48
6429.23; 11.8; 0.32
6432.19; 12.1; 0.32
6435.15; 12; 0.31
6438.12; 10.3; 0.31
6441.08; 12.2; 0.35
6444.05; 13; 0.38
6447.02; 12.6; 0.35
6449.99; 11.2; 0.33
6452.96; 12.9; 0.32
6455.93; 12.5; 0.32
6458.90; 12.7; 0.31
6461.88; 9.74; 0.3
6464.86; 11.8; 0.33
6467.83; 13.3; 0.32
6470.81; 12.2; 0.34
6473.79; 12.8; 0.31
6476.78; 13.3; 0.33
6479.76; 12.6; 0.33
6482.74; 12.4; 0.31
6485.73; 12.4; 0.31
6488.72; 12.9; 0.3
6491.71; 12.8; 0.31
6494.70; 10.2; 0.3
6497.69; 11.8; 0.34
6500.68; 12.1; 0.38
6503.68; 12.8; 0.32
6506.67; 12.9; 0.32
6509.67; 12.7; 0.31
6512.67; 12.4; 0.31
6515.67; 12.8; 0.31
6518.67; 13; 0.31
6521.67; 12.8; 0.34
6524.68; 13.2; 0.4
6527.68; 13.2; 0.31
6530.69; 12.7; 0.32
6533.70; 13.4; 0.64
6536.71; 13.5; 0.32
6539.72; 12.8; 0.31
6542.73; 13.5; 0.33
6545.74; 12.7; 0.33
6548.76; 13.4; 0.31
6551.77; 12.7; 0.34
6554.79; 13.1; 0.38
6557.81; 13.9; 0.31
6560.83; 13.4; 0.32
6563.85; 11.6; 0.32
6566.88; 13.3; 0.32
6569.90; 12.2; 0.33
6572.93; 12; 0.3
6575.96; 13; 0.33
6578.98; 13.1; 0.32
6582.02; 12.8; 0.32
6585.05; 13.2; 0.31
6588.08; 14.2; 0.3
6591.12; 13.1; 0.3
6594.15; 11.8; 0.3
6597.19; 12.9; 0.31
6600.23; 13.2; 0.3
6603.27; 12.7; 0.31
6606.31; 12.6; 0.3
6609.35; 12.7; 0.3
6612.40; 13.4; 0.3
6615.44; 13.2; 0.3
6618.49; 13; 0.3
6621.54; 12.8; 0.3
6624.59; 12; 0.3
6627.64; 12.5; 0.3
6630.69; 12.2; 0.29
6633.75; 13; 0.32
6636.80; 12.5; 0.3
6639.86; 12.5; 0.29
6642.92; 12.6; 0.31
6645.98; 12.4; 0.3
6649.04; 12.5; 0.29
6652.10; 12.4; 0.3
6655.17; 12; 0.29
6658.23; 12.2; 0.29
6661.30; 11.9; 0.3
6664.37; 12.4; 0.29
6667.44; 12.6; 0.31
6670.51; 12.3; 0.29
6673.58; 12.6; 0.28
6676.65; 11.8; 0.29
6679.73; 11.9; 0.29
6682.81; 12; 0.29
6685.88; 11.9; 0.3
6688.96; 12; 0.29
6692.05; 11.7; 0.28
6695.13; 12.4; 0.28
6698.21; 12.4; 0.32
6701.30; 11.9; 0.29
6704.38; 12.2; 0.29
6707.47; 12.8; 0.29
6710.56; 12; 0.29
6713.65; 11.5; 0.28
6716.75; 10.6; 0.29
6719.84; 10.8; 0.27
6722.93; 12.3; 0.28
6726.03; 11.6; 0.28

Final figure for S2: 1.12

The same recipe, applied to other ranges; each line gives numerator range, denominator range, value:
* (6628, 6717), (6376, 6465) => 1.12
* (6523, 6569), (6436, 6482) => 1.10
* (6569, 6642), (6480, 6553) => 1.03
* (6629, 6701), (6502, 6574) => 0.99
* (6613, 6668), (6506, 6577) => 1.00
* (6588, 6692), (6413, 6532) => 1.07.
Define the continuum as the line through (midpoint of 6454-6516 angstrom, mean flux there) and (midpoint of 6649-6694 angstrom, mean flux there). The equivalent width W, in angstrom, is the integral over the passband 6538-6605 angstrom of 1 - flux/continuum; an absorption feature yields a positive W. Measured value -3.8 angstrom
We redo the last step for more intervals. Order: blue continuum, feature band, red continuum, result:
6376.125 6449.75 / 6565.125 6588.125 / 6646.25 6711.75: -1.67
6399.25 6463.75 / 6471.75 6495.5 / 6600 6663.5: -0.75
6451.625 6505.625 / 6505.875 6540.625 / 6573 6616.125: -1.12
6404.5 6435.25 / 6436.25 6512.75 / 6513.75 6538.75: 1.99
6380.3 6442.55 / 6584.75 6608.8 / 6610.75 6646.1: -0.77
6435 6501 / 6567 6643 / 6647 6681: -3.49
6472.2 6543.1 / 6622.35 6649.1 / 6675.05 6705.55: -0.55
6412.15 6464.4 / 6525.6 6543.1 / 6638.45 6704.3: -1.56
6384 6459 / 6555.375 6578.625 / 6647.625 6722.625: -1.59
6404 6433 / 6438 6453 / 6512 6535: 0.23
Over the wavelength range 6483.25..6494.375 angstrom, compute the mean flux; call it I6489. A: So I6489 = 12.4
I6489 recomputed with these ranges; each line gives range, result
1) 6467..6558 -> 12.8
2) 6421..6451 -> 12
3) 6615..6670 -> 12.5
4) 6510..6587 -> 13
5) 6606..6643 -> 12.7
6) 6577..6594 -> 13.2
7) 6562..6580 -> 12.5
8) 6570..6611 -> 12.8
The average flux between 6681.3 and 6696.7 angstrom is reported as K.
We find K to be 12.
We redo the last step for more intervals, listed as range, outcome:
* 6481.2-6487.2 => 12.4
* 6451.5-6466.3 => 11.9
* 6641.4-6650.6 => 12.5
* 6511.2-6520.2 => 12.7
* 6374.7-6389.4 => 11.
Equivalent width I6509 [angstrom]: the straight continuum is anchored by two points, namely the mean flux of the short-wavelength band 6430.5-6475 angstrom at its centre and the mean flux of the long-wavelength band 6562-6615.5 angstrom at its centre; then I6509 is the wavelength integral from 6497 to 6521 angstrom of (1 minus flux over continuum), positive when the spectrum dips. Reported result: -0.4 angstrom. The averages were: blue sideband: 12.1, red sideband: 12.8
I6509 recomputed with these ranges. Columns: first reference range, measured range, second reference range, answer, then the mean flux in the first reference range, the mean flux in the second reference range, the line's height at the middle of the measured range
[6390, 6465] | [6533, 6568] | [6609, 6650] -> -2.1 angstrom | 11.9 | 12.7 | 12.4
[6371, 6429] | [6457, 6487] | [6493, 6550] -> -0.1 angstrom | 11.6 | 12.7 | 12.3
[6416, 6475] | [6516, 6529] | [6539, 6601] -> -0.4 angstrom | 12.1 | 12.9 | 12.6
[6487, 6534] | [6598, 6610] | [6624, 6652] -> -0.3 angstrom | 12.6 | 12.5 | 12.5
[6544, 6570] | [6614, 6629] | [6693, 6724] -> -0.2 angstrom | 13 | 11.9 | 12.5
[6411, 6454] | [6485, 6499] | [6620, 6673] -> 0.2 angstrom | 12.1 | 12.4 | 12.2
